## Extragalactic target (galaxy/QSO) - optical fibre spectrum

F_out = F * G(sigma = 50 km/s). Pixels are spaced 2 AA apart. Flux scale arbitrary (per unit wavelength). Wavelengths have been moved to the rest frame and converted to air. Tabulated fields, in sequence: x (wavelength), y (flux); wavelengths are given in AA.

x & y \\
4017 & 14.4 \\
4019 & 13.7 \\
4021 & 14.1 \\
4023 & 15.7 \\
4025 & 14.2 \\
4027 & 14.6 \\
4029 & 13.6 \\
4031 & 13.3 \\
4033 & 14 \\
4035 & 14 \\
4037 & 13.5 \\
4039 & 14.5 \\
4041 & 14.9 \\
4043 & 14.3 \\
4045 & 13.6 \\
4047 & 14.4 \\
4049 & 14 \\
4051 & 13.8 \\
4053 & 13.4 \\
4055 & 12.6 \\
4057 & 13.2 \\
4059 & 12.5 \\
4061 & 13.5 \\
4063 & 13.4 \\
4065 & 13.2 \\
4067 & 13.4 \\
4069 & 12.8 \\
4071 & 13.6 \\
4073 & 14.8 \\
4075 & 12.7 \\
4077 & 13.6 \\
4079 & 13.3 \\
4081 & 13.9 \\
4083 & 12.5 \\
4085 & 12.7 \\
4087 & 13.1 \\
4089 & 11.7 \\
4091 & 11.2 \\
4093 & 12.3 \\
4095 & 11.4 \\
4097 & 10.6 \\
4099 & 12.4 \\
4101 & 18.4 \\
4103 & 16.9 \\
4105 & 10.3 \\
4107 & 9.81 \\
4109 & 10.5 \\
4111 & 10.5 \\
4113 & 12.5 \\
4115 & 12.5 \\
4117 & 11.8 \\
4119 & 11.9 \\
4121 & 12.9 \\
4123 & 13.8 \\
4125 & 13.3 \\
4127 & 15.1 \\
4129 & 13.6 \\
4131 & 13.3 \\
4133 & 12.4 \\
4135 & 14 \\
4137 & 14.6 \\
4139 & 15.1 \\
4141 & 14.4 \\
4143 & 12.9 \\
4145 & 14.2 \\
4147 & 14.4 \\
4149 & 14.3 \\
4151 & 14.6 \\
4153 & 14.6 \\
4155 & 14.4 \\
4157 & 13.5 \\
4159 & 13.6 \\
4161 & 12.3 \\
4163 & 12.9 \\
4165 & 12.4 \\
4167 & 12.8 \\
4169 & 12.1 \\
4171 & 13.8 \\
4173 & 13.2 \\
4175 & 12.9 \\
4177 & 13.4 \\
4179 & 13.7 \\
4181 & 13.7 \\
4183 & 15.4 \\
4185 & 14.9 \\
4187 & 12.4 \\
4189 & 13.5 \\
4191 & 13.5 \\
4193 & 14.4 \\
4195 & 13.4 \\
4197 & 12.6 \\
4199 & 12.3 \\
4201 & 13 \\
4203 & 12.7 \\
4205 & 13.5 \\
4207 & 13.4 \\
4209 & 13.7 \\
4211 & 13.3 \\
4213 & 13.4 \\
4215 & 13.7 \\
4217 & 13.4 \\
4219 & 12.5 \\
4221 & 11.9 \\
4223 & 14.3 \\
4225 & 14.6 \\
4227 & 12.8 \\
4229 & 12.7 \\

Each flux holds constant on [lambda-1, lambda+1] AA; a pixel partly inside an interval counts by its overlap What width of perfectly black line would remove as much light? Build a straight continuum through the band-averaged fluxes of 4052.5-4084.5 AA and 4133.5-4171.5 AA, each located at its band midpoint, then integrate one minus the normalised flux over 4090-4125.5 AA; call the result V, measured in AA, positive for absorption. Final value 2.9 AA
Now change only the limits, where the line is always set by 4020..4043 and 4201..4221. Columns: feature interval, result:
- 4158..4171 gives 0.67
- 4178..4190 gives -0.52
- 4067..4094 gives 1.92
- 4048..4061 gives 0.76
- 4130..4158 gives -0.96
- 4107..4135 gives 2.33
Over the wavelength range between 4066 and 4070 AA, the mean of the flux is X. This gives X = 13.1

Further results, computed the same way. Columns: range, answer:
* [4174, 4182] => 13.4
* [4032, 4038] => 13.8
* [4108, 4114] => 11.2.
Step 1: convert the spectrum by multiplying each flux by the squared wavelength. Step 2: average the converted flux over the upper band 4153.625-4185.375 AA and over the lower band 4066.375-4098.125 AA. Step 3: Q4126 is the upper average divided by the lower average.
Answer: 1.1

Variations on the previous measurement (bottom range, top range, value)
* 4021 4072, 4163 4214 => 1.04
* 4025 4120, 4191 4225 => 1.08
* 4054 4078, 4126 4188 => 1.08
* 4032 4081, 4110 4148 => 1.01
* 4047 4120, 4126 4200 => 1.11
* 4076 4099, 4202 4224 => 1.14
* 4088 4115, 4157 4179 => 1.10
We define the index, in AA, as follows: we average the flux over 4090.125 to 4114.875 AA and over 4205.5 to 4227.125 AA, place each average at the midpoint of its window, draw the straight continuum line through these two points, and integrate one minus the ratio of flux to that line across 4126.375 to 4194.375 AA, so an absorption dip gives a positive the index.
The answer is -4.7 AA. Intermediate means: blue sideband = 12.2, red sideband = 13.4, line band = 13.7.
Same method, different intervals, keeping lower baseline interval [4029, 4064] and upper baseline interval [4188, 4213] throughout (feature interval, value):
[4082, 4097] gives 1.72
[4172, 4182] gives -0.03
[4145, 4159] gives -0.87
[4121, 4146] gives -0.73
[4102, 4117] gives 1.85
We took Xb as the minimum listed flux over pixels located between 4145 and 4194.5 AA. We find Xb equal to 12.1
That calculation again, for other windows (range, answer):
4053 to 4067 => 12.5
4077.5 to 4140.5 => 9.81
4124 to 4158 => 12.4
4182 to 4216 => 12.3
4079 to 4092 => 11.2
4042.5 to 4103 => 10.6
